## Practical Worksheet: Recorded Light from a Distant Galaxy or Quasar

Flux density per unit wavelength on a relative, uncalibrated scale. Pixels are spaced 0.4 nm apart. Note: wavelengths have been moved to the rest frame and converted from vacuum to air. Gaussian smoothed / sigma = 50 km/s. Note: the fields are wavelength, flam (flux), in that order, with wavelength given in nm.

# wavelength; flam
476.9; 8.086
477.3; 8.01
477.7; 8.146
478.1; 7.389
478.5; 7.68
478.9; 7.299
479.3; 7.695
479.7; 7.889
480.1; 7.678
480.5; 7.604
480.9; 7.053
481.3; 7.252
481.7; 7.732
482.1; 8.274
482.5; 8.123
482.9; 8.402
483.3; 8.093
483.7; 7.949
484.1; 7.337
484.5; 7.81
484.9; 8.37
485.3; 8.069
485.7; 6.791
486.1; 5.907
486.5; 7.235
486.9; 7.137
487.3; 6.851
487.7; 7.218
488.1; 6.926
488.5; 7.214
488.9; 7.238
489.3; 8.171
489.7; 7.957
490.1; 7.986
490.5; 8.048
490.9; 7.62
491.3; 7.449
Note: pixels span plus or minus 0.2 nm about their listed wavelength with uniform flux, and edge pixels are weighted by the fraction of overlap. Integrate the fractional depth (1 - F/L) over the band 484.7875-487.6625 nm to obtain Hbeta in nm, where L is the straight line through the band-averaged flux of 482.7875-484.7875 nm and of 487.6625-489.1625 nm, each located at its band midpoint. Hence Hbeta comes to 0.14 nm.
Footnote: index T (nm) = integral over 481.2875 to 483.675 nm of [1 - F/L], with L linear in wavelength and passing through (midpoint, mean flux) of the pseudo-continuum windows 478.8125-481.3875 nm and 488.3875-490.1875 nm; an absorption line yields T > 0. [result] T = -0.15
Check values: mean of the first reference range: 7.51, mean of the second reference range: 7.72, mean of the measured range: 8.03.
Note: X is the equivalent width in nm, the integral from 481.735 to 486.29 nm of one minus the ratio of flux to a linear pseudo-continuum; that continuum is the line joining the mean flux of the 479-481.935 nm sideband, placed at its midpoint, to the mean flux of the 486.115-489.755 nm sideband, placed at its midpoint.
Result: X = -0.21 nm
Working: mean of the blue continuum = 7.56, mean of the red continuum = 7.23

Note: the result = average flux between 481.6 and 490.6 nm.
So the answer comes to 7.6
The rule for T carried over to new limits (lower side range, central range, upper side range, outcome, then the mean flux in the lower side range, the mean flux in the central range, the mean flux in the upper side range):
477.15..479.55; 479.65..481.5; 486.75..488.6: 0.02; 7.7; 7.46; 7.06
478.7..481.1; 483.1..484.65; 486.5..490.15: -0.07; 7.54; 7.8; 7.38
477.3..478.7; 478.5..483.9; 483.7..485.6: 0.03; 7.78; 7.77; 7.84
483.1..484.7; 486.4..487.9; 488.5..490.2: 0.13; 7.8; 7.1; 7.76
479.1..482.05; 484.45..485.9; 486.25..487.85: -0.11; 7.59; 7.75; 7.07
